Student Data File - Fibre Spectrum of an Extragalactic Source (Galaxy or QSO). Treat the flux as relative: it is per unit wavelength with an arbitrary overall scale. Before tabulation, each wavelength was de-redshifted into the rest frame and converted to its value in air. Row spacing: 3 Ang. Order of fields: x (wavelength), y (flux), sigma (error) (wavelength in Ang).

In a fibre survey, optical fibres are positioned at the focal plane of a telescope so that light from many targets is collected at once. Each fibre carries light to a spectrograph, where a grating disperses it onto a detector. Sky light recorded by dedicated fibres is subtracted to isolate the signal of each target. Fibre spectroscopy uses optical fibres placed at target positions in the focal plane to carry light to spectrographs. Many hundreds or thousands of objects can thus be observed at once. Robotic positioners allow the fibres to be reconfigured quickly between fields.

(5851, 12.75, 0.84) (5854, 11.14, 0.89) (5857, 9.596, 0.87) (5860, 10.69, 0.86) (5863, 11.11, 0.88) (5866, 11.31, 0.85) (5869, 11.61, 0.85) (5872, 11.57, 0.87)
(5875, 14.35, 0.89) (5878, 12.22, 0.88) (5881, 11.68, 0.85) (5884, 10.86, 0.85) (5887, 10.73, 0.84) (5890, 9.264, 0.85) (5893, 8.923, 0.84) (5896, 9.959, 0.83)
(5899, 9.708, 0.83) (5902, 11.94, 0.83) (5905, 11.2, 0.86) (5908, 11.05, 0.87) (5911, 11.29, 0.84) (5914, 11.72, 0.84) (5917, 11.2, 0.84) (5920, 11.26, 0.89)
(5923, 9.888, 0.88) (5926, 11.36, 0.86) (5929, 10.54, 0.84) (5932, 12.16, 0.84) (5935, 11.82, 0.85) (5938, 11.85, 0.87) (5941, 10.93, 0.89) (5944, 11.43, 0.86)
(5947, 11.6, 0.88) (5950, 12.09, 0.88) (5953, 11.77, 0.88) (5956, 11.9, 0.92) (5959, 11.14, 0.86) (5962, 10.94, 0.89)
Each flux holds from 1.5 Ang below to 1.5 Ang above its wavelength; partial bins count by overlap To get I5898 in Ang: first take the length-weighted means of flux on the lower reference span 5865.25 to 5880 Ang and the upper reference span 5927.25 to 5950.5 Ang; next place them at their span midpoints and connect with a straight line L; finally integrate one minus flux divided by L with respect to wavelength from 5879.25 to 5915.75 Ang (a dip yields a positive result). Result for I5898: 3.8 Ang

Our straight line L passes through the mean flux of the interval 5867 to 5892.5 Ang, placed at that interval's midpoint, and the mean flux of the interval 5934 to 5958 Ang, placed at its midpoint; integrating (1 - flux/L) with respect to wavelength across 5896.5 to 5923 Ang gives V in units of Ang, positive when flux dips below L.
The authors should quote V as 1.10 Ang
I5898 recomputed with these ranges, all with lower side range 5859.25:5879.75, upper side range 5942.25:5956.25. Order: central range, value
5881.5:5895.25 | 2.1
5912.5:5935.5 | 1.1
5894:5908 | 1.4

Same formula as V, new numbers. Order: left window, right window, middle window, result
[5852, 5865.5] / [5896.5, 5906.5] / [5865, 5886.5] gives -2.2 Ang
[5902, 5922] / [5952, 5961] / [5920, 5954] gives 0.2 Ang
